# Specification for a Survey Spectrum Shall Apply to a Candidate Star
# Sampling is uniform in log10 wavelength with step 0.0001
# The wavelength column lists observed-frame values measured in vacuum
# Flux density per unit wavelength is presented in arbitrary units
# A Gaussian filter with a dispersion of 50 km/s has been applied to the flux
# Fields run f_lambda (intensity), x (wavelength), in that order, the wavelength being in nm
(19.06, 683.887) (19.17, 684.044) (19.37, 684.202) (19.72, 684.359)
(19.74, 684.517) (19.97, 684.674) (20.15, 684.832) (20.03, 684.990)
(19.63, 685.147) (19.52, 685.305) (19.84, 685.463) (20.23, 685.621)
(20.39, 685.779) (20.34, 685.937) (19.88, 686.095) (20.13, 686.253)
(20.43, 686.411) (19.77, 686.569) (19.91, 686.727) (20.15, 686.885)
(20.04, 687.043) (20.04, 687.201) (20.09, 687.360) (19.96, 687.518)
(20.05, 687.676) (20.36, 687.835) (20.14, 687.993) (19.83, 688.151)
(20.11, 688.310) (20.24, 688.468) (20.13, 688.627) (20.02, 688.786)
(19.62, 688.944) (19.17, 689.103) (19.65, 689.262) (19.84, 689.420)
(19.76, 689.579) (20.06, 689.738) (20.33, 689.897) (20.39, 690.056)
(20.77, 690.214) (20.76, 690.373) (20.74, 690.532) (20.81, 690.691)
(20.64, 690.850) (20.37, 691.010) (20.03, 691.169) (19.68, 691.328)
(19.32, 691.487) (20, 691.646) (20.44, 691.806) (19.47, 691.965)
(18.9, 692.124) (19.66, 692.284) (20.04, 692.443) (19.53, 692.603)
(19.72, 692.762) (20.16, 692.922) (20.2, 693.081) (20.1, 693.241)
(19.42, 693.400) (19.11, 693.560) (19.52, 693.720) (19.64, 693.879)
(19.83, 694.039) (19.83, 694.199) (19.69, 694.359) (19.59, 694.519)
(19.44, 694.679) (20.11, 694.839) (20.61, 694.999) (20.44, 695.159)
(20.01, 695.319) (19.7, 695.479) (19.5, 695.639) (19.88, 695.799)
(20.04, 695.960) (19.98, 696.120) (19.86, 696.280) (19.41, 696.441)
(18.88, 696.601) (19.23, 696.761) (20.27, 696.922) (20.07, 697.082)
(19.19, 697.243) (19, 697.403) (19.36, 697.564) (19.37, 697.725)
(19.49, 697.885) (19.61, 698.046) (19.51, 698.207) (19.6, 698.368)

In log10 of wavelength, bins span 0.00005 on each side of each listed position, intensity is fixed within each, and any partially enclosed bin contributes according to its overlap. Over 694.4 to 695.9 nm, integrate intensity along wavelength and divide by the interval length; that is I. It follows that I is 19.9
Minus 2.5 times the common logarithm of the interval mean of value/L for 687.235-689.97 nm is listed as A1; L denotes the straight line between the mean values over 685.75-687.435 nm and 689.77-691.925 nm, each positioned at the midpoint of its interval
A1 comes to 0.01 mag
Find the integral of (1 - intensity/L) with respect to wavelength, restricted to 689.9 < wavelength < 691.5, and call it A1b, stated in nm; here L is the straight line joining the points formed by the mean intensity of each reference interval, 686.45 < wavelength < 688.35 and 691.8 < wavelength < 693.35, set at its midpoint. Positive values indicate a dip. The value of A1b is -0.04 nm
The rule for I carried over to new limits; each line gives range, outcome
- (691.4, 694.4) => 19.7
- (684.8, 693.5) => 20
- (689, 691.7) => 20.1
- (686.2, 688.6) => 20.1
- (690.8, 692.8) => 19.8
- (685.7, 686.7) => 20.1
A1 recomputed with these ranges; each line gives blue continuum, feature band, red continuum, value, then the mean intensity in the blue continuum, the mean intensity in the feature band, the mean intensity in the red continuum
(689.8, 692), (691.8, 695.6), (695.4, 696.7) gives 0.01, 20.3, 19.8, 19.7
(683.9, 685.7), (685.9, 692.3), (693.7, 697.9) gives -0.02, 19.7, 20.1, 19.7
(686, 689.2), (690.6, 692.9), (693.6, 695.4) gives 0.00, 20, 19.9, 19.9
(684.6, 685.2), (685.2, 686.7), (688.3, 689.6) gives -0.01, 20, 20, 19.8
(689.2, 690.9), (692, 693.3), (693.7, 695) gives 0.01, 20.4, 19.8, 19.8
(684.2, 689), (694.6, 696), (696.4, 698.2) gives -0.02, 20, 20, 19.4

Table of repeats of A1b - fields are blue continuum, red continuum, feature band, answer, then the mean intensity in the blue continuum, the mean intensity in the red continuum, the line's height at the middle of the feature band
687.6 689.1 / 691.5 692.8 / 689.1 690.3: -0.01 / 20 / 19.7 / 19.9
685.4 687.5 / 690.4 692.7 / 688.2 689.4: 0.01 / 20.1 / 20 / 20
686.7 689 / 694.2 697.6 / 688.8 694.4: 0.00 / 20.1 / 19.7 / 19.9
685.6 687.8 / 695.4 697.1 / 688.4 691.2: -0.03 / 20.1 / 19.7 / 20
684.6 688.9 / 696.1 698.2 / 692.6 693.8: 0.00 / 20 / 19.5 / 19.7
